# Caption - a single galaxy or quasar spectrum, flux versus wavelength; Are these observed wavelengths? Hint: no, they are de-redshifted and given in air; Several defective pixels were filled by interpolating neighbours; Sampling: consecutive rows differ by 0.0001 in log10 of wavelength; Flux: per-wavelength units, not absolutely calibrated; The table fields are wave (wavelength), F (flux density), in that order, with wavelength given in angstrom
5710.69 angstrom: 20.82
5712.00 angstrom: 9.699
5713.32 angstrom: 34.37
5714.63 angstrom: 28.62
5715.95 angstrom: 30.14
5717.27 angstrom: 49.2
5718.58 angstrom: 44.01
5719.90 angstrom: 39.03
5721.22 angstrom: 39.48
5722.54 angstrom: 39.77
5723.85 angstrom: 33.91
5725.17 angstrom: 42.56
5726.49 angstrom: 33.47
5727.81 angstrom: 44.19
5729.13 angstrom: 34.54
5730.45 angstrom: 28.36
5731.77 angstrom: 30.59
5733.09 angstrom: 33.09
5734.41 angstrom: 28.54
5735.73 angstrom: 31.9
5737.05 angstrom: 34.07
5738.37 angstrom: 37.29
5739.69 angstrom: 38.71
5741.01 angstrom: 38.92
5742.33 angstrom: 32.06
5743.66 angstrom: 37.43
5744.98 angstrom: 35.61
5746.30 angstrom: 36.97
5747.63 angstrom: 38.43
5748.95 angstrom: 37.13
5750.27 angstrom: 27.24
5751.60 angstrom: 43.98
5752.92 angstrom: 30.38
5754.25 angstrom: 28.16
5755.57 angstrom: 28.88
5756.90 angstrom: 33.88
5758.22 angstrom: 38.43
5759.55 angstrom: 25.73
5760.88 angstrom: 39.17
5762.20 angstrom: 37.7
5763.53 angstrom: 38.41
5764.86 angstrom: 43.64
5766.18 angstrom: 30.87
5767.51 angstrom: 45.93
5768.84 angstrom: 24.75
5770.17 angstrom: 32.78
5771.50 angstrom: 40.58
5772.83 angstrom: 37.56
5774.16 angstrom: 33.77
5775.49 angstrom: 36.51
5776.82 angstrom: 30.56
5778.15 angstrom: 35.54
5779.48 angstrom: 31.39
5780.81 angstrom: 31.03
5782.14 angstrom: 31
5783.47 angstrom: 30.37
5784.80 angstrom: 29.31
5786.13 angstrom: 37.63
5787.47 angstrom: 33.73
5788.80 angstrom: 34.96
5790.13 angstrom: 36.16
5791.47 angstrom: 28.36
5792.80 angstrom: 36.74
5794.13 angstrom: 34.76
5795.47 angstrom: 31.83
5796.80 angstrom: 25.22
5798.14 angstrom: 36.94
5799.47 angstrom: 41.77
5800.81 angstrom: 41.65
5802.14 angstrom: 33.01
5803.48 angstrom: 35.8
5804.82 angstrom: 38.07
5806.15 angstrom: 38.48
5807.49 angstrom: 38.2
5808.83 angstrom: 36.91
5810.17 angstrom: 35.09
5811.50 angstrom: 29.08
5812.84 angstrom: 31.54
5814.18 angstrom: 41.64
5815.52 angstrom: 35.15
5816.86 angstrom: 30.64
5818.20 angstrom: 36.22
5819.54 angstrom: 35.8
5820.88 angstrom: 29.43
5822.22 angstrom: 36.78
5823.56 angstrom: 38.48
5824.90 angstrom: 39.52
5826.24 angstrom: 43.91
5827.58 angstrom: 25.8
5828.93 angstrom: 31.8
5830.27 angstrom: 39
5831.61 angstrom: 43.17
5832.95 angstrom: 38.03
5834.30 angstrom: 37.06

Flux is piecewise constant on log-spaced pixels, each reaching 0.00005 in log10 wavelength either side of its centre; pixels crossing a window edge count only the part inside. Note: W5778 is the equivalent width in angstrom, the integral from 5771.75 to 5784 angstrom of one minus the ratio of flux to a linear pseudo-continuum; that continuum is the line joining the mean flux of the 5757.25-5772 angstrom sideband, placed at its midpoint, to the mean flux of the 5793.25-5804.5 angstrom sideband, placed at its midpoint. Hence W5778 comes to 0.8 angstrom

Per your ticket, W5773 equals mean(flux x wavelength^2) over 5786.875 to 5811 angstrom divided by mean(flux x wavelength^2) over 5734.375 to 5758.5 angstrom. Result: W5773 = 1.04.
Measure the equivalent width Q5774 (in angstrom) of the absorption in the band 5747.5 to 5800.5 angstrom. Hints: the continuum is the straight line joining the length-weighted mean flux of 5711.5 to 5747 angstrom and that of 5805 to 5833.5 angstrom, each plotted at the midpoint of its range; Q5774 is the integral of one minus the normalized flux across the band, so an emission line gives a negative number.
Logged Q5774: 1.9 angstrom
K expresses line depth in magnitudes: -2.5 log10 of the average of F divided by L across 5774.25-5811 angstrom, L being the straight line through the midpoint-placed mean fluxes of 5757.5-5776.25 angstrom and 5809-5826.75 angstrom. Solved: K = 0.04 mag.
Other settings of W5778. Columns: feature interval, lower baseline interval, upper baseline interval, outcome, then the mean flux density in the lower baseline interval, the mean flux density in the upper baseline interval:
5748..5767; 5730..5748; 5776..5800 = -0.42 angstrom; 34.4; 33.2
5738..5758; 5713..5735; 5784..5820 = 0.42 angstrom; 36.2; 35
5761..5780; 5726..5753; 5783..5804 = -0.68 angstrom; 35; 34.3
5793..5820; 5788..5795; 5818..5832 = -0.27 angstrom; 34.1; 36.2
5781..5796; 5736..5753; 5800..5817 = 1.21 angstrom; 36.1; 36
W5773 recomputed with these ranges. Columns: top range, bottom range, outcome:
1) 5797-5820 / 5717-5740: 1.01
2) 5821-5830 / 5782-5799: 1.10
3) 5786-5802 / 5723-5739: 1.03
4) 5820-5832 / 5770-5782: 1.08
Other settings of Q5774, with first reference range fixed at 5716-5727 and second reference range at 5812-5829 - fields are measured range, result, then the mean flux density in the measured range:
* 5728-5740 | 1.8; 33.3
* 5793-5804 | 0.3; 35.2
